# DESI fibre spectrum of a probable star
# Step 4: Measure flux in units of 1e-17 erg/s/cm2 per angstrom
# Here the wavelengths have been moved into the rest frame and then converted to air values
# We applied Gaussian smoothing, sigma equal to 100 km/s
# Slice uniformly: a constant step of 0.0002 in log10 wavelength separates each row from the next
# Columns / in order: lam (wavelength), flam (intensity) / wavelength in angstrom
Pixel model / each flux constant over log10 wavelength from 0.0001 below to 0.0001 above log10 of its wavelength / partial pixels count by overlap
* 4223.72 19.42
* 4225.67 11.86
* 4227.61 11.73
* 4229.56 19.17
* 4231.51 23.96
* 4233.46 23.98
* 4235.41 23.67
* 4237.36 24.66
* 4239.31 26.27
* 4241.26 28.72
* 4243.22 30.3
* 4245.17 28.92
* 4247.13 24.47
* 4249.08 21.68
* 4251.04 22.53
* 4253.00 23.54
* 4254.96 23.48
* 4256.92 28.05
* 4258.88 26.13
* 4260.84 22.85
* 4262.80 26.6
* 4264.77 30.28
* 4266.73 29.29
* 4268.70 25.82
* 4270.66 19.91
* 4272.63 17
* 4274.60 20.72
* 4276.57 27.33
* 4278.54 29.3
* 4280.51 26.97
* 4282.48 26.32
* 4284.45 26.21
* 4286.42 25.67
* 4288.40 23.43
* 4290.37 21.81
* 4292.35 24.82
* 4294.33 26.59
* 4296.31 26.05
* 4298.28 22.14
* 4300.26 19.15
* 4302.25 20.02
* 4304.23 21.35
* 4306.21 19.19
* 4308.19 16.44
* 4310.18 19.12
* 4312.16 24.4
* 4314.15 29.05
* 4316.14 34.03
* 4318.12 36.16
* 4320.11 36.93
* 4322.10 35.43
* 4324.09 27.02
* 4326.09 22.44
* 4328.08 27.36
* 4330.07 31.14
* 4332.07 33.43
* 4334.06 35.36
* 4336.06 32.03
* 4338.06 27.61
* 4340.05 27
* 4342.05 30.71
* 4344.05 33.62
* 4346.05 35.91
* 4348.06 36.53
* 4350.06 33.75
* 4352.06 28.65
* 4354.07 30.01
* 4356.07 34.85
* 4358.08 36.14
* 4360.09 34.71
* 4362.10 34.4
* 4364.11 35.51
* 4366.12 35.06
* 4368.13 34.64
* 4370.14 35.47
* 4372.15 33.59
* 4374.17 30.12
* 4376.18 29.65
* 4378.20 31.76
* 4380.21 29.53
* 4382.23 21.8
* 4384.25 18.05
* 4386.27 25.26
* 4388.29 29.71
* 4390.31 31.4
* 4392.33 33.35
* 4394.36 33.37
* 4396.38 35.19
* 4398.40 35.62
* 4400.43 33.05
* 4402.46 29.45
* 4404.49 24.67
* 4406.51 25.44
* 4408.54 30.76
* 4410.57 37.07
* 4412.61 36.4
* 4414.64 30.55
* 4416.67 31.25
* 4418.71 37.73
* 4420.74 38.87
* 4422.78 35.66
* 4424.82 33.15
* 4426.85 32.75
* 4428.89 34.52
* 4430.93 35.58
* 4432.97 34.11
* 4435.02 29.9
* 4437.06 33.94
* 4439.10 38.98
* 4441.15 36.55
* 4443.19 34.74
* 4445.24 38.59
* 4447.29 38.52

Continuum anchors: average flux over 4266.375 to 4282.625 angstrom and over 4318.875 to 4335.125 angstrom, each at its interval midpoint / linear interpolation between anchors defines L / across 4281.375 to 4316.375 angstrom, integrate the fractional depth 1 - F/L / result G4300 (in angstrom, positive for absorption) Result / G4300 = 5.2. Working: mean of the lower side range 24.5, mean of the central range 23.4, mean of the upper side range 31.2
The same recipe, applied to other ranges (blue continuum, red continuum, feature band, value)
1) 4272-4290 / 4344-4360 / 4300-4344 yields 3.4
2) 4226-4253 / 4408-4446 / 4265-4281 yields 0.5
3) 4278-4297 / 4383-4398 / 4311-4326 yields -2.4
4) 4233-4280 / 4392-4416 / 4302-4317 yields 2.6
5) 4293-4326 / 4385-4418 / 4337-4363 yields -4.0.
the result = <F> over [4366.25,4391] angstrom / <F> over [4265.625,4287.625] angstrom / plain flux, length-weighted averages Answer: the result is 1.18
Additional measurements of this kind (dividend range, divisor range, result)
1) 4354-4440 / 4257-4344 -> 1.23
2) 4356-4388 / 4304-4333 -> 1.12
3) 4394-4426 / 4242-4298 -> 1.31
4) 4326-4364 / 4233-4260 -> 1.26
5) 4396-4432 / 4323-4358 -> 1.06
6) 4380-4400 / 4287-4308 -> 1.32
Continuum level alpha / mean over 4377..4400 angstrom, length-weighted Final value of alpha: 29.6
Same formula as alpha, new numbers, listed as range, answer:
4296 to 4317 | 22.6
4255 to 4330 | 25.5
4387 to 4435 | 32.9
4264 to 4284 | 25.3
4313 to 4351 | 31.8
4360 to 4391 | 30.5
